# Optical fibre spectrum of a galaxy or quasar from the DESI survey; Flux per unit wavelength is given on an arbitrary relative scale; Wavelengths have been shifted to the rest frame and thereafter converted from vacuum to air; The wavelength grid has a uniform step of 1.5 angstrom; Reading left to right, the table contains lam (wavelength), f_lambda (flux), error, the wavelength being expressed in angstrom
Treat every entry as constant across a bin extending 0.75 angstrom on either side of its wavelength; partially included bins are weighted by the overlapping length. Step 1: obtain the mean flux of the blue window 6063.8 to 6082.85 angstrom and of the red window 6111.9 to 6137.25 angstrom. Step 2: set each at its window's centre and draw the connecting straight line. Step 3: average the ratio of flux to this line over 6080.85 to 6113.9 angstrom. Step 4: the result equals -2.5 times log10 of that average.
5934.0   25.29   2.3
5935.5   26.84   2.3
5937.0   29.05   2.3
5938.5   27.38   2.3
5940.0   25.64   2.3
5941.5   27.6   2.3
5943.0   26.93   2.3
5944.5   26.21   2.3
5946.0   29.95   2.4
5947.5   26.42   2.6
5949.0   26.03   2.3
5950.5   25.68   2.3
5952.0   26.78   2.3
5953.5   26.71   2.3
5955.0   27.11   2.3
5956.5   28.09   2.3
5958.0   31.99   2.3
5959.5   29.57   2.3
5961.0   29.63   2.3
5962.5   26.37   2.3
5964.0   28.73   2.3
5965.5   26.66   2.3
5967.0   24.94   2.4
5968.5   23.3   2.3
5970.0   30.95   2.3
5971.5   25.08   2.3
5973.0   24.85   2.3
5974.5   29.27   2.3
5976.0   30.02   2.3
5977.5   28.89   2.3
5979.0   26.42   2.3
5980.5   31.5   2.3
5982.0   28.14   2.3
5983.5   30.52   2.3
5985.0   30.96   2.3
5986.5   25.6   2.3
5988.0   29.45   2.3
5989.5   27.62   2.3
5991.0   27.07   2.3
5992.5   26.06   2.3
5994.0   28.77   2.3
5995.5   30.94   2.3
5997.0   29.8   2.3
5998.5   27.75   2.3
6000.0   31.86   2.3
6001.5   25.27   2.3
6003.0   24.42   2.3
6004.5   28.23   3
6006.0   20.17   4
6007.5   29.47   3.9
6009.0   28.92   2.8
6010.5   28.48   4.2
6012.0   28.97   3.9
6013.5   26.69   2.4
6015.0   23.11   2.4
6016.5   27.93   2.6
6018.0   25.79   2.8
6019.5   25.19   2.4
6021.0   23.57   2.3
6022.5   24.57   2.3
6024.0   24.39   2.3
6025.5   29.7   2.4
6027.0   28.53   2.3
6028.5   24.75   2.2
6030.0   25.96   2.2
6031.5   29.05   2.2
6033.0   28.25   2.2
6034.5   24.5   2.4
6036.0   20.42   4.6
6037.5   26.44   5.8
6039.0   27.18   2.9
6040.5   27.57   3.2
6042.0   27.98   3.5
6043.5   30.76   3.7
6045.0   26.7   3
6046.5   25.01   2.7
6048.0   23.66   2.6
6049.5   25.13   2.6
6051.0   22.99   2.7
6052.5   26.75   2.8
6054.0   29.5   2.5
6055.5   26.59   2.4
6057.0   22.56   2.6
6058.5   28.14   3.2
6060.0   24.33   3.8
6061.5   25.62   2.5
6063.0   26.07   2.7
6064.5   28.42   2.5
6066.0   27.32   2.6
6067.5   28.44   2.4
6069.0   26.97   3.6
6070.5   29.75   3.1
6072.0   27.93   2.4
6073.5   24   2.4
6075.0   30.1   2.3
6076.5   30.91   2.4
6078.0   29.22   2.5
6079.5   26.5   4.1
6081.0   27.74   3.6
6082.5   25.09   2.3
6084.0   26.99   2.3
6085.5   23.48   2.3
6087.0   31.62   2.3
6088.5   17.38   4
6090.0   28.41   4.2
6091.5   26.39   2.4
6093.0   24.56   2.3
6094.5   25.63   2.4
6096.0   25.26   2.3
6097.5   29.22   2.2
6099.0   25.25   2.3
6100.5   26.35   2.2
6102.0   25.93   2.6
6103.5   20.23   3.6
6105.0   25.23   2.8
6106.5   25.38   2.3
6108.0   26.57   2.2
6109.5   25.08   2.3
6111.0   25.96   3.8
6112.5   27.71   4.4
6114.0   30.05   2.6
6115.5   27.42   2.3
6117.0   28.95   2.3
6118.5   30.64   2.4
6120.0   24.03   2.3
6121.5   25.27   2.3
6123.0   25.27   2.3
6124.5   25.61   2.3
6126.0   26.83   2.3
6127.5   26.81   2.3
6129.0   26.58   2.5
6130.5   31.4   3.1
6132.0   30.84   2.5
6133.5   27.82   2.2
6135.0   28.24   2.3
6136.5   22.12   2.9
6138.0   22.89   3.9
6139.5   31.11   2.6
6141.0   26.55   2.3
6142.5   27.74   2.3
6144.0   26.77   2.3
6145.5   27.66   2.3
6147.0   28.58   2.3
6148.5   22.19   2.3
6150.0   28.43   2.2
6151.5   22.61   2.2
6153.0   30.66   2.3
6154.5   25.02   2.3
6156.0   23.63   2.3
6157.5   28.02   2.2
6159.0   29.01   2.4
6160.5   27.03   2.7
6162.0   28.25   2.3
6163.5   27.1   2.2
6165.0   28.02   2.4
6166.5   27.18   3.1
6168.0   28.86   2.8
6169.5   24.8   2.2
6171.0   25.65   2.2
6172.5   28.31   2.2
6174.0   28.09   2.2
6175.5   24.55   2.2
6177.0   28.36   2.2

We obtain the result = 0.08 mag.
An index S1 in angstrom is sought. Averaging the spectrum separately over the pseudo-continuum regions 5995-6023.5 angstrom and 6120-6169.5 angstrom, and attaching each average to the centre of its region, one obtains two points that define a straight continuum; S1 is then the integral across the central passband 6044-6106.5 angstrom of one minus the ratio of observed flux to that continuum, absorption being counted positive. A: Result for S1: 1.4 angstrom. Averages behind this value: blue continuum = 26.8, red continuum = 26.9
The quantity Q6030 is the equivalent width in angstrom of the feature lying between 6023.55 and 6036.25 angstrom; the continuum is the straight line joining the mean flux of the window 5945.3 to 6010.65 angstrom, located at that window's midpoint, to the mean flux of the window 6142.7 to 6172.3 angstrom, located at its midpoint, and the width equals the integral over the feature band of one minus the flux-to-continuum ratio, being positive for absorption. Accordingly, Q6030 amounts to 0.5 angstrom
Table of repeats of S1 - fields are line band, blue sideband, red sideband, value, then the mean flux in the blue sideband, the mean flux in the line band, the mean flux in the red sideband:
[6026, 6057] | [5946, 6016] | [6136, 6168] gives 1.20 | 27.7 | 26.3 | 26.8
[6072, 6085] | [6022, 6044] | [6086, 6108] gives -0.84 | 26.6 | 27.5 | 25.5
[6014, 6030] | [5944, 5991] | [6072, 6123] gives 0.87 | 27.8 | 25.8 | 26.4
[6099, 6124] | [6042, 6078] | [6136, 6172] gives 0.55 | 26.9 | 26.2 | 26.7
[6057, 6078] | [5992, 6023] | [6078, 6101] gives -0.87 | 27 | 27.4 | 26.1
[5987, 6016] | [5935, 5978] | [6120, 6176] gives -0.20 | 27.5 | 27.5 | 26.9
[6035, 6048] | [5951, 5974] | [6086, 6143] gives 0.30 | 27.4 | 26.3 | 26.5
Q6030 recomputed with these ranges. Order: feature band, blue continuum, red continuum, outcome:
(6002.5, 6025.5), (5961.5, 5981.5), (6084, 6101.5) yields 0.67 angstrom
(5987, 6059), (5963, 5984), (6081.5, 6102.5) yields 0.67 angstrom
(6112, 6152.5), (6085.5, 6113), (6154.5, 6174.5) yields -1.07 angstrom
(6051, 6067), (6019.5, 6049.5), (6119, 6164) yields -0.03 angstrom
